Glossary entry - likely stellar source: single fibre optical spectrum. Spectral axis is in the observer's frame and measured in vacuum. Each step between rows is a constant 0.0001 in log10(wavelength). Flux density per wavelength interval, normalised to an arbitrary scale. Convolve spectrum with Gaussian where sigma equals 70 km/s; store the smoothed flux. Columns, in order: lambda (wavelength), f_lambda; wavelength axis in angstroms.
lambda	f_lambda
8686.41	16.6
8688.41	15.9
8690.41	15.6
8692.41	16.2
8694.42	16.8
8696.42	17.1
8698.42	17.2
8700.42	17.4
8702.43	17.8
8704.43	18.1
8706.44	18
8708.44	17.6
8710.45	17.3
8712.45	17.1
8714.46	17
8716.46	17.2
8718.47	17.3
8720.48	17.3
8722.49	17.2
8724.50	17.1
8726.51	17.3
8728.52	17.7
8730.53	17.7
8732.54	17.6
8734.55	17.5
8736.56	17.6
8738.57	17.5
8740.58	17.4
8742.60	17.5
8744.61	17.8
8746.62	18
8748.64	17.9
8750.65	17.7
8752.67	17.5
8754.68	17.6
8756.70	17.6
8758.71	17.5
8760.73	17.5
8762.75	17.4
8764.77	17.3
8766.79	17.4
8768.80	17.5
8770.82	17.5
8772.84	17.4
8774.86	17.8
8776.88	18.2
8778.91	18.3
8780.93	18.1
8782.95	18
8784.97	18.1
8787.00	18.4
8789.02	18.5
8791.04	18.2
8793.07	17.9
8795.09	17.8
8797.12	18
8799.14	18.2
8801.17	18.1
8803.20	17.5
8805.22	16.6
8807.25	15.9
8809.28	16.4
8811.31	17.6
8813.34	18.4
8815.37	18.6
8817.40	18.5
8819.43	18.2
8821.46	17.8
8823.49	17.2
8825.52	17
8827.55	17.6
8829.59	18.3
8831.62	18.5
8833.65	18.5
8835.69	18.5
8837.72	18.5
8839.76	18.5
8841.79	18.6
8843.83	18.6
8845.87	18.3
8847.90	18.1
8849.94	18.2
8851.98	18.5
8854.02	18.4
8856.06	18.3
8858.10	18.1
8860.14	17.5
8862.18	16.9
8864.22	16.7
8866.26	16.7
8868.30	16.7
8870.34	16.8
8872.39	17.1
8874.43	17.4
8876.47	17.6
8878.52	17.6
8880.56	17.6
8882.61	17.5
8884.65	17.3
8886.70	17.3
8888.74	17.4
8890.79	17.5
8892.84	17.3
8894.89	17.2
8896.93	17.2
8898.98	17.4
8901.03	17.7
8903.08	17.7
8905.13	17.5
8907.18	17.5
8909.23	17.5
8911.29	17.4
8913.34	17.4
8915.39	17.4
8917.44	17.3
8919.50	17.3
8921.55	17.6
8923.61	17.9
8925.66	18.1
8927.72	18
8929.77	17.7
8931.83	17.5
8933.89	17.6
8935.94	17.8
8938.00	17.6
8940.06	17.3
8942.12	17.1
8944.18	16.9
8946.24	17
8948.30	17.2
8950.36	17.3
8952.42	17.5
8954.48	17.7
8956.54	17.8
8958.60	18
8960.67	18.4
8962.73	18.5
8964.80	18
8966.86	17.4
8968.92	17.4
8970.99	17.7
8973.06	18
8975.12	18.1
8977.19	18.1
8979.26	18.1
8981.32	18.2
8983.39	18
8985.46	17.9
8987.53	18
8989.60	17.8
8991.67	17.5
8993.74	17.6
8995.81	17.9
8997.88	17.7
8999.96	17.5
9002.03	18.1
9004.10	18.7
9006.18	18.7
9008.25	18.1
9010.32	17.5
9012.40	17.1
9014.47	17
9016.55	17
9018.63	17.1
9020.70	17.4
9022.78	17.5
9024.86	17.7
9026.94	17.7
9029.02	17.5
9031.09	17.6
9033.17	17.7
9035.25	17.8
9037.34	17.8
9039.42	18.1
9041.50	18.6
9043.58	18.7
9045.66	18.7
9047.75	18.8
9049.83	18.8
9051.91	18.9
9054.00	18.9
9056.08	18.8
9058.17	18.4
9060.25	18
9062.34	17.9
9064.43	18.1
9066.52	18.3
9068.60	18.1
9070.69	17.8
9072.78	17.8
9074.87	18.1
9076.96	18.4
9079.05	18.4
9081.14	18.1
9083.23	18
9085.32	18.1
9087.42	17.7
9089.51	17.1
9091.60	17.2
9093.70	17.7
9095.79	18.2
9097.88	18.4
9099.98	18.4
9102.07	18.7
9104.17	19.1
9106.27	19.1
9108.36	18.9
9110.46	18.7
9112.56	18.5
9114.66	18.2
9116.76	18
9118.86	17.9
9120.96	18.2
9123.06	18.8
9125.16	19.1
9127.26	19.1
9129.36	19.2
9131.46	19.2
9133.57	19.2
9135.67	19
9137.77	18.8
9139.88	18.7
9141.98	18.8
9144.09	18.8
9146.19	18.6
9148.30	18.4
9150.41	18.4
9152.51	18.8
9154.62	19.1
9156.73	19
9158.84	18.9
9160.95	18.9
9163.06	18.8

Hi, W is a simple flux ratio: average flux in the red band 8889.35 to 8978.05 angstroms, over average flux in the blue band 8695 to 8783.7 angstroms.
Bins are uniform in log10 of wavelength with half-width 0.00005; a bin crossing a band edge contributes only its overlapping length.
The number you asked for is 1.0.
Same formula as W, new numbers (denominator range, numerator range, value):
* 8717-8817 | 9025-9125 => 1.03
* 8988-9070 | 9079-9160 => 1.03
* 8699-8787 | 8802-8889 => 1.01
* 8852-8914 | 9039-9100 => 1.05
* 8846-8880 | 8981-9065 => 1.02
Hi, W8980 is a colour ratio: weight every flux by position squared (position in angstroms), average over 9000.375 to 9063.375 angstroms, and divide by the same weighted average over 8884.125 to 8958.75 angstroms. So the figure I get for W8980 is 1.06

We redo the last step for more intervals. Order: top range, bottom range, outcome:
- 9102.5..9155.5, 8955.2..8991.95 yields 1.08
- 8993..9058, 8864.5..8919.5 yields 1.07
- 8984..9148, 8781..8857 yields 1.07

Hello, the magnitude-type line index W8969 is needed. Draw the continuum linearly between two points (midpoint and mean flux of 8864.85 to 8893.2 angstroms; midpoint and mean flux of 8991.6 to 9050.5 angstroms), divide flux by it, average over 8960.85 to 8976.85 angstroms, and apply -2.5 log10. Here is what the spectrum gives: -0.02 mag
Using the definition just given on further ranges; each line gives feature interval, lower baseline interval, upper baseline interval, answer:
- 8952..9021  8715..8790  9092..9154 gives 0.03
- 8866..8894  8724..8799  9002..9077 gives 0.04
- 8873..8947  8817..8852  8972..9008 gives 0.04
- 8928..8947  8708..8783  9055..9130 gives 0.03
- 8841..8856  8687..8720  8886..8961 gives -0.06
